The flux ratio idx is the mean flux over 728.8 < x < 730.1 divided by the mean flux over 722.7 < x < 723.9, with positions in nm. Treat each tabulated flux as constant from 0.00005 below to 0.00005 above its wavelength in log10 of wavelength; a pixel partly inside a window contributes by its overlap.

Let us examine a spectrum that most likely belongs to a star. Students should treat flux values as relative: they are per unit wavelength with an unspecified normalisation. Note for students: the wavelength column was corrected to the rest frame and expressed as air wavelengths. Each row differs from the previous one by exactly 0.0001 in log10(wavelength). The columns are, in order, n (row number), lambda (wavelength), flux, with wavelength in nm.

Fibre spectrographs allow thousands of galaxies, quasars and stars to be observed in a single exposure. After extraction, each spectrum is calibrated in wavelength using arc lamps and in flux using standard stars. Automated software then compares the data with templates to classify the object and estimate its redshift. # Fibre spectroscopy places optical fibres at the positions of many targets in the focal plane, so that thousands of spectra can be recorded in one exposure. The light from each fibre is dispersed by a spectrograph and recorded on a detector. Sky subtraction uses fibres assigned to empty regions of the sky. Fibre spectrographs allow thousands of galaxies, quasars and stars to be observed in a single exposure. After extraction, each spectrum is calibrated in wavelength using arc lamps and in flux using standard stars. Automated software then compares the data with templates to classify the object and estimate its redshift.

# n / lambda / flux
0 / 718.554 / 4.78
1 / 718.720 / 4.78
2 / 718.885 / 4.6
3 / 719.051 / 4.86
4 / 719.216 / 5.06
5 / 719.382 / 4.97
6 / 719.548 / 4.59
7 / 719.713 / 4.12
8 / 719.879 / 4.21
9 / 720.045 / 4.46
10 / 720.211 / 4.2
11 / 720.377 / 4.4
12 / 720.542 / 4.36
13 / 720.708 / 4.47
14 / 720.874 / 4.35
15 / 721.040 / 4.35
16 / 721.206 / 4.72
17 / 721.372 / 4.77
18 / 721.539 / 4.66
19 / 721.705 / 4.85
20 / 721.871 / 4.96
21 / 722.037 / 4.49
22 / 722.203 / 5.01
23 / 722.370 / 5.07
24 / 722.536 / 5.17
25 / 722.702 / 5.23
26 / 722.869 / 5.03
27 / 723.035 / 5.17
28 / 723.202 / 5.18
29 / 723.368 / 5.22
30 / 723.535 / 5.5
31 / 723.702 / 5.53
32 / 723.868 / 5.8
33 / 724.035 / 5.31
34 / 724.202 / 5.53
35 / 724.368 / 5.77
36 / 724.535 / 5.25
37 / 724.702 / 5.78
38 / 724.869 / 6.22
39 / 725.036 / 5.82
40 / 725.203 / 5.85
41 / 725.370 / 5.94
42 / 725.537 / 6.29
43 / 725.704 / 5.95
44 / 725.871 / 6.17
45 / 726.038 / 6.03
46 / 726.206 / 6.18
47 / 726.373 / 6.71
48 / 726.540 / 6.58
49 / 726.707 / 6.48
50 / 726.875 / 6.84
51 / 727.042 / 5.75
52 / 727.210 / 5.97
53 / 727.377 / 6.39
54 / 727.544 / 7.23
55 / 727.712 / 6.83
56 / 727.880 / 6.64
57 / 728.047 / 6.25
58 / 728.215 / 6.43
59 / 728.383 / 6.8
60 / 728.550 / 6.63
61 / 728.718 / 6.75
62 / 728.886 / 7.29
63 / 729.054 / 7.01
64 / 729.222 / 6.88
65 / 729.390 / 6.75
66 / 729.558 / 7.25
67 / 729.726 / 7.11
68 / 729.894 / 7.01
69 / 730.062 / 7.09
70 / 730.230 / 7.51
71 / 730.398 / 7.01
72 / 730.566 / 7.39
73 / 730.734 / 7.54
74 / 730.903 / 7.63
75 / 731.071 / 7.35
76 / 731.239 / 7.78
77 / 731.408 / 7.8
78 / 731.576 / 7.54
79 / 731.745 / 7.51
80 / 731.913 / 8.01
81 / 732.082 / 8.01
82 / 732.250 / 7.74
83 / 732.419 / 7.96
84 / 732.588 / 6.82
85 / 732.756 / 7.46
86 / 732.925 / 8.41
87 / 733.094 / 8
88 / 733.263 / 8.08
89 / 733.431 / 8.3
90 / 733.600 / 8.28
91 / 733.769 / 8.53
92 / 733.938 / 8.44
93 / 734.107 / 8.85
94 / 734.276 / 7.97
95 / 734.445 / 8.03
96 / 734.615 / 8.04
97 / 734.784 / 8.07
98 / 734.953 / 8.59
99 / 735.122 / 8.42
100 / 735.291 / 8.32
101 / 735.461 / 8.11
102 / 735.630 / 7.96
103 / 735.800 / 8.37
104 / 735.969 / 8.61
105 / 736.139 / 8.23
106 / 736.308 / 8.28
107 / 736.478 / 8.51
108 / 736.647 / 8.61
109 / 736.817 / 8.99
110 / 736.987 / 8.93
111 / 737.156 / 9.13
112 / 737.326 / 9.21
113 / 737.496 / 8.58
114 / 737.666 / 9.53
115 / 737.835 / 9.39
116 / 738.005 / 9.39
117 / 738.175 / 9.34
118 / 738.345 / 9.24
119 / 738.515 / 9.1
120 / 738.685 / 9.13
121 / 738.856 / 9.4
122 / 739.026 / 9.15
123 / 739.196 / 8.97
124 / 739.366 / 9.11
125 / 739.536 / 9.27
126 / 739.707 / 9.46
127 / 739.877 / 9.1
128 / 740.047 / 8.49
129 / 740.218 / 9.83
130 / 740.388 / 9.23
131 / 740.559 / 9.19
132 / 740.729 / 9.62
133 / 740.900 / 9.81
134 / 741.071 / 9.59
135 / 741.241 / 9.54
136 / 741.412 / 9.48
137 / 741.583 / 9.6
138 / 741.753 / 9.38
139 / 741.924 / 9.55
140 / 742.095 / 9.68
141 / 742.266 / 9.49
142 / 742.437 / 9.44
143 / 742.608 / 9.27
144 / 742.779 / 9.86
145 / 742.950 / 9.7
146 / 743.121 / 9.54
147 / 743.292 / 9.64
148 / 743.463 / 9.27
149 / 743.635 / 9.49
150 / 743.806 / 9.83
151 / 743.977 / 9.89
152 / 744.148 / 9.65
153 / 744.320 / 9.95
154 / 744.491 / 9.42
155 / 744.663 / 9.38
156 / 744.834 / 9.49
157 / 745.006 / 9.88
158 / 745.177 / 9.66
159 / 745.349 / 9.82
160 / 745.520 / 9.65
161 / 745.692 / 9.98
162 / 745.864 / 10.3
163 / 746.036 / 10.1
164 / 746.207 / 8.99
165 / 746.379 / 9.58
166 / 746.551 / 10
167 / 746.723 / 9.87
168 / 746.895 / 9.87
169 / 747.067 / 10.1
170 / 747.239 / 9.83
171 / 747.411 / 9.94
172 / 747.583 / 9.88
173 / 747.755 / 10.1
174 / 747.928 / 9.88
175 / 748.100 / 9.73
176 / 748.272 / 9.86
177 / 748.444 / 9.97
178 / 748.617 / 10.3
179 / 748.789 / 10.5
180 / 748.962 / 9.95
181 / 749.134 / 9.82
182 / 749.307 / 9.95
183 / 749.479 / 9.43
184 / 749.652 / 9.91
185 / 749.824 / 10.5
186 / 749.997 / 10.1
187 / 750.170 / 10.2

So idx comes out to 1.32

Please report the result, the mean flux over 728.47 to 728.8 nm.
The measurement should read 6.69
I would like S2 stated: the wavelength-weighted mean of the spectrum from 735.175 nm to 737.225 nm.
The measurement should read 8.5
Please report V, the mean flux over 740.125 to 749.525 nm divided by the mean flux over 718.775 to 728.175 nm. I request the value 1.79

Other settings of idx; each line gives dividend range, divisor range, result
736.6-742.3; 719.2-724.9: 1.87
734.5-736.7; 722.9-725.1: 1.50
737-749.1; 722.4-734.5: 1.41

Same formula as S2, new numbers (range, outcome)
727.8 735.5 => 7.59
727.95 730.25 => 6.89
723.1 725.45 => 5.62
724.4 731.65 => 6.68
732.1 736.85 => 8.2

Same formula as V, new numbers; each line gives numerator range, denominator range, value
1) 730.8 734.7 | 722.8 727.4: 1.35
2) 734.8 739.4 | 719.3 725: 1.78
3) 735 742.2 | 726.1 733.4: 1.27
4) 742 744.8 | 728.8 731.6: 1.32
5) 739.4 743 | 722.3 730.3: 1.53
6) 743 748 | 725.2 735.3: 1.34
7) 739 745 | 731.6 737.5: 1.15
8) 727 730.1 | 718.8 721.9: 1.48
